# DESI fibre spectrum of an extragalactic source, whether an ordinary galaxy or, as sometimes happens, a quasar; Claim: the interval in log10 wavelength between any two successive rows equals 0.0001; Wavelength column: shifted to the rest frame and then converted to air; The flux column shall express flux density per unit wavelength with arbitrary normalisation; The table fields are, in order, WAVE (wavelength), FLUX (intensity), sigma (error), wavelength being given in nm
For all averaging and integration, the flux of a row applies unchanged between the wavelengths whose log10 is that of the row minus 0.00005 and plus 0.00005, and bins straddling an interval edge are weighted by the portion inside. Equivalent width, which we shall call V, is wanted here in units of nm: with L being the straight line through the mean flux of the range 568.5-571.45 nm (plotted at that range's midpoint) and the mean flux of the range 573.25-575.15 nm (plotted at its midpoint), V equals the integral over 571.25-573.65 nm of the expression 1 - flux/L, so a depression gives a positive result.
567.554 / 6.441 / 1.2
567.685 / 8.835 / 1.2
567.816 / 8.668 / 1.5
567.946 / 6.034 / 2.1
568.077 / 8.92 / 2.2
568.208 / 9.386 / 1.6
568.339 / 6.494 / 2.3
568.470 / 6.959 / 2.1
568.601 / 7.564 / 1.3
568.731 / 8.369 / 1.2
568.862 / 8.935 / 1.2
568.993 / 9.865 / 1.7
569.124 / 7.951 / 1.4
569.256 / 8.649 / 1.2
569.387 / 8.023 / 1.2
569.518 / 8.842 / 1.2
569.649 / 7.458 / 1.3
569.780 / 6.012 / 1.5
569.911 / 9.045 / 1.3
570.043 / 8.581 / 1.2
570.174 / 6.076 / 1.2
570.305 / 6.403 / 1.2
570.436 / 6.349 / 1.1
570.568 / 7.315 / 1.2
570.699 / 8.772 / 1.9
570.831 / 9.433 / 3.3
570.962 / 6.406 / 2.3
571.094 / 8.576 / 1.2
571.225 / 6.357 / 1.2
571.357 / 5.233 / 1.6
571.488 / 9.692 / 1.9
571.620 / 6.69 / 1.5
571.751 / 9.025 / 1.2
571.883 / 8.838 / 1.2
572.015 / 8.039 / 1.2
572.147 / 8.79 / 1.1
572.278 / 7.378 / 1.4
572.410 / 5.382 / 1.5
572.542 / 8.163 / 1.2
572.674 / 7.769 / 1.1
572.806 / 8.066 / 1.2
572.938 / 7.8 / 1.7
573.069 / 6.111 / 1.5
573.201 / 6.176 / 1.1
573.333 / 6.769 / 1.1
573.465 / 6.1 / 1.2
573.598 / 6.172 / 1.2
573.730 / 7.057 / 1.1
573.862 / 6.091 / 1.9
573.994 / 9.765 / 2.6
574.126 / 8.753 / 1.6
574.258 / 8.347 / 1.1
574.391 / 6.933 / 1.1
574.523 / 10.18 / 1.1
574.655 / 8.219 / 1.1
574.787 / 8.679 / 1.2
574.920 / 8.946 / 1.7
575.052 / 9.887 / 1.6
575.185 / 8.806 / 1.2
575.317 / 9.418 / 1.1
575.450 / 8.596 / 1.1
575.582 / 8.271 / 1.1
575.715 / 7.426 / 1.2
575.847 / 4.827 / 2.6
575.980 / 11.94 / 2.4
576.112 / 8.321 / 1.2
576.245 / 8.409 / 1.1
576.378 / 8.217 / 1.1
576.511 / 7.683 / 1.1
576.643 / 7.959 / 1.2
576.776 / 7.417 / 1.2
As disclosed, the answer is 0.17 nm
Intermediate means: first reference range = 7.75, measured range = 7.33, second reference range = 7.99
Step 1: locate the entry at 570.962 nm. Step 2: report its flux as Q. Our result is 6.406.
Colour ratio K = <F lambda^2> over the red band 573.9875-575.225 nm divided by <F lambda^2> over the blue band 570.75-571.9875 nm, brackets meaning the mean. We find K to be 1.1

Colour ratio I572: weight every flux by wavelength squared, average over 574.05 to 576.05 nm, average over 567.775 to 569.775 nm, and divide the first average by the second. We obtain 1.1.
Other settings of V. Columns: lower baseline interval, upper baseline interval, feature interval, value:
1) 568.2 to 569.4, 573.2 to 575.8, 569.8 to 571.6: 0.14 nm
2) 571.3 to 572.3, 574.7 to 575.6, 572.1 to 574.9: 0.31 nm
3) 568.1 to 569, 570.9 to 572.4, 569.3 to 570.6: 0.08 nm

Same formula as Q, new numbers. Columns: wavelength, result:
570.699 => 8.772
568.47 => 6.959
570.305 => 6.403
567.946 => 6.034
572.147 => 8.79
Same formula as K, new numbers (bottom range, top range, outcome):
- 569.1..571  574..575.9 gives 1.12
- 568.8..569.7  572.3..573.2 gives 0.85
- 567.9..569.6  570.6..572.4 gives 0.97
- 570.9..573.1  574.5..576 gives 1.15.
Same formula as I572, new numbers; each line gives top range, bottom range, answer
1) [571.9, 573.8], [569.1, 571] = 0.94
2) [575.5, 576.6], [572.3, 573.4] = 1.17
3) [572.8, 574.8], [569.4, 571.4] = 1.03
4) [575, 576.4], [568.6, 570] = 1.06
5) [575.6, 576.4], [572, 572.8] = 1.09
